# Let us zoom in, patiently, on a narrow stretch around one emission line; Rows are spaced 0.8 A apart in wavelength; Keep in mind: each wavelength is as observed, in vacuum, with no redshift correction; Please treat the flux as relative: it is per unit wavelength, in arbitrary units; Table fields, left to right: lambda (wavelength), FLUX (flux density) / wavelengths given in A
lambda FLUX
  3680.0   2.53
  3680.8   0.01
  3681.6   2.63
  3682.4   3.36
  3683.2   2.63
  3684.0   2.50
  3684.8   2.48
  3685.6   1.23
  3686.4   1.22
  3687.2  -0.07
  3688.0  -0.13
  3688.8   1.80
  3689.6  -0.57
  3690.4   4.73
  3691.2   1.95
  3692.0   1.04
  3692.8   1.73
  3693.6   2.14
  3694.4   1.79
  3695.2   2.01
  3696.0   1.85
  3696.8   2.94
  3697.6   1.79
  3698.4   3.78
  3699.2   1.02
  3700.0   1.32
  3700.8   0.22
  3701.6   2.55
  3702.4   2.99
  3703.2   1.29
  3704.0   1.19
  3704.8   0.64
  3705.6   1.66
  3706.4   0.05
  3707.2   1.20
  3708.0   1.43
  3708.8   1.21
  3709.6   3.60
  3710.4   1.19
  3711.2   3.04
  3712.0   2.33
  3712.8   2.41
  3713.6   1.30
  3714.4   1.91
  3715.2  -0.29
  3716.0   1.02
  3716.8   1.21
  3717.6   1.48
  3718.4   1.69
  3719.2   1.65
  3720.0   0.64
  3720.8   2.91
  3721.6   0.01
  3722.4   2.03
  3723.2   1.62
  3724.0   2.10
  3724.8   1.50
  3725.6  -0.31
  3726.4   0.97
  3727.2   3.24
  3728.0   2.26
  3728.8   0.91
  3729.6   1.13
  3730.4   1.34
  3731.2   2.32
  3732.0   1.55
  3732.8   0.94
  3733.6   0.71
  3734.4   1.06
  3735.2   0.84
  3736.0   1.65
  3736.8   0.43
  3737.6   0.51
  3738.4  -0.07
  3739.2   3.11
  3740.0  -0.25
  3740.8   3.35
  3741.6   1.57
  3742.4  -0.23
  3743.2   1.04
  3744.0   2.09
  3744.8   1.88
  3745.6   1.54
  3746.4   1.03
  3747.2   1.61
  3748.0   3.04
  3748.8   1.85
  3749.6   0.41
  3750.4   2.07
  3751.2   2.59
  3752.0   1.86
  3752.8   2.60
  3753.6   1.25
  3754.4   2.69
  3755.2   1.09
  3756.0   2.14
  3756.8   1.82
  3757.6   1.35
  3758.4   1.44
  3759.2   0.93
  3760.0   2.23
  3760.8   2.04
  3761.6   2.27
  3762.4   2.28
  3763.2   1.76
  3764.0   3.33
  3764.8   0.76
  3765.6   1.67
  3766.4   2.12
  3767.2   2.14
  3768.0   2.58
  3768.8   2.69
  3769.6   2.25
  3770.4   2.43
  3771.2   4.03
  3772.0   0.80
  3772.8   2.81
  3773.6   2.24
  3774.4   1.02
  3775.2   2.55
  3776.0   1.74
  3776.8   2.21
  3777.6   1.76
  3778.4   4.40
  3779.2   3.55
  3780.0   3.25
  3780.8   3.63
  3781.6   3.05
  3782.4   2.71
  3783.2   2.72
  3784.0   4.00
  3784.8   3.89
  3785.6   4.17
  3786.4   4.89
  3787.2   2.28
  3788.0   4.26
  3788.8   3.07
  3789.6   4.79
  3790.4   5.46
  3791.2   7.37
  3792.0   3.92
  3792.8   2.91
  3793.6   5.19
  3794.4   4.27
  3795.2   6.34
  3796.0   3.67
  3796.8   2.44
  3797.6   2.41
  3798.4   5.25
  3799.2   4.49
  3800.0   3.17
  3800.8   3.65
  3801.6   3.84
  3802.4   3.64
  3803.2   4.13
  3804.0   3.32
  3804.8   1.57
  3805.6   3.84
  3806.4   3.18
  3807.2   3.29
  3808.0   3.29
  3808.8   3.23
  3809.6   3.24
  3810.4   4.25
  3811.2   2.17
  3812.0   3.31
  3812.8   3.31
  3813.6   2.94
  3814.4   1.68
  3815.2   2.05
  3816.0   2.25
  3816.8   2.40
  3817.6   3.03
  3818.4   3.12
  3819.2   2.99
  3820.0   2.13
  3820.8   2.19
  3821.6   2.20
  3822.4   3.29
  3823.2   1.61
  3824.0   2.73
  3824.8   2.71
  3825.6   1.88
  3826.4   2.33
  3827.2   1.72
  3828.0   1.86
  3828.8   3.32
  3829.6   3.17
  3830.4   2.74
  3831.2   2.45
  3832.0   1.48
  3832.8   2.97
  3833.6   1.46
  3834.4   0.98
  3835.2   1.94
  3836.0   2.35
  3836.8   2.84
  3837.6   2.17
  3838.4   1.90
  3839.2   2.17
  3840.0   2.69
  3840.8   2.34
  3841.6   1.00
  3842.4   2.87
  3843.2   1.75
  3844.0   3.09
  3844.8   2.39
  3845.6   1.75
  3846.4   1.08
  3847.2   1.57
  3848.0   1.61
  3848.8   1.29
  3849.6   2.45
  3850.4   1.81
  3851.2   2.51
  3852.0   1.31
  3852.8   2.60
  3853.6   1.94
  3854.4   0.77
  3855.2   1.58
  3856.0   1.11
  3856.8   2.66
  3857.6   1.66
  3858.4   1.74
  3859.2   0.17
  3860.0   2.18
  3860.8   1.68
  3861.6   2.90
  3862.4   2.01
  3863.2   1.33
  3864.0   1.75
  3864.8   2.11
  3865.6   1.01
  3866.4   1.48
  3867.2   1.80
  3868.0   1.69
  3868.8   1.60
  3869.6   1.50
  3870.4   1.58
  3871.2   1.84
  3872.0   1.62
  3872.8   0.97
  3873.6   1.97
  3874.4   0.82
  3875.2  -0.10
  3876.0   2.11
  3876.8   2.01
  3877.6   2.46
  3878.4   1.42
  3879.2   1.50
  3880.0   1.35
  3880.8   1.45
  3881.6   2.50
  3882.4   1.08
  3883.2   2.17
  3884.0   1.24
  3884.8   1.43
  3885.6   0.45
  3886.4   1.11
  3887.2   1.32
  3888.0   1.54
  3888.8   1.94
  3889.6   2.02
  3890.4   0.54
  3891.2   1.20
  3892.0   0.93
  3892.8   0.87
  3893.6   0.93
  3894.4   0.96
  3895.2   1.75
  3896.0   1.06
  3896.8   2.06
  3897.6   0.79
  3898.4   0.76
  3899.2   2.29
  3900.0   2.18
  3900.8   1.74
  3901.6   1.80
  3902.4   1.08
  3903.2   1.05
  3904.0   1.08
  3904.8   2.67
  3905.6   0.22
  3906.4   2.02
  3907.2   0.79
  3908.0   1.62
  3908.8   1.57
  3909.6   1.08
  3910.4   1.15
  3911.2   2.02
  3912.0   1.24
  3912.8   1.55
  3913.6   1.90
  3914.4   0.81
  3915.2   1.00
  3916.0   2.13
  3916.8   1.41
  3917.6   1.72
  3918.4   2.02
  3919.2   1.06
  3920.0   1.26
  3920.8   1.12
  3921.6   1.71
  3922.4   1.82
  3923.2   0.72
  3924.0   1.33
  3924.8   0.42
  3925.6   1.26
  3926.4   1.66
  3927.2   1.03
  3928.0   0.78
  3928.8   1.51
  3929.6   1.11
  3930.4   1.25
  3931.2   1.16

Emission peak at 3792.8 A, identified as C IV 1549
